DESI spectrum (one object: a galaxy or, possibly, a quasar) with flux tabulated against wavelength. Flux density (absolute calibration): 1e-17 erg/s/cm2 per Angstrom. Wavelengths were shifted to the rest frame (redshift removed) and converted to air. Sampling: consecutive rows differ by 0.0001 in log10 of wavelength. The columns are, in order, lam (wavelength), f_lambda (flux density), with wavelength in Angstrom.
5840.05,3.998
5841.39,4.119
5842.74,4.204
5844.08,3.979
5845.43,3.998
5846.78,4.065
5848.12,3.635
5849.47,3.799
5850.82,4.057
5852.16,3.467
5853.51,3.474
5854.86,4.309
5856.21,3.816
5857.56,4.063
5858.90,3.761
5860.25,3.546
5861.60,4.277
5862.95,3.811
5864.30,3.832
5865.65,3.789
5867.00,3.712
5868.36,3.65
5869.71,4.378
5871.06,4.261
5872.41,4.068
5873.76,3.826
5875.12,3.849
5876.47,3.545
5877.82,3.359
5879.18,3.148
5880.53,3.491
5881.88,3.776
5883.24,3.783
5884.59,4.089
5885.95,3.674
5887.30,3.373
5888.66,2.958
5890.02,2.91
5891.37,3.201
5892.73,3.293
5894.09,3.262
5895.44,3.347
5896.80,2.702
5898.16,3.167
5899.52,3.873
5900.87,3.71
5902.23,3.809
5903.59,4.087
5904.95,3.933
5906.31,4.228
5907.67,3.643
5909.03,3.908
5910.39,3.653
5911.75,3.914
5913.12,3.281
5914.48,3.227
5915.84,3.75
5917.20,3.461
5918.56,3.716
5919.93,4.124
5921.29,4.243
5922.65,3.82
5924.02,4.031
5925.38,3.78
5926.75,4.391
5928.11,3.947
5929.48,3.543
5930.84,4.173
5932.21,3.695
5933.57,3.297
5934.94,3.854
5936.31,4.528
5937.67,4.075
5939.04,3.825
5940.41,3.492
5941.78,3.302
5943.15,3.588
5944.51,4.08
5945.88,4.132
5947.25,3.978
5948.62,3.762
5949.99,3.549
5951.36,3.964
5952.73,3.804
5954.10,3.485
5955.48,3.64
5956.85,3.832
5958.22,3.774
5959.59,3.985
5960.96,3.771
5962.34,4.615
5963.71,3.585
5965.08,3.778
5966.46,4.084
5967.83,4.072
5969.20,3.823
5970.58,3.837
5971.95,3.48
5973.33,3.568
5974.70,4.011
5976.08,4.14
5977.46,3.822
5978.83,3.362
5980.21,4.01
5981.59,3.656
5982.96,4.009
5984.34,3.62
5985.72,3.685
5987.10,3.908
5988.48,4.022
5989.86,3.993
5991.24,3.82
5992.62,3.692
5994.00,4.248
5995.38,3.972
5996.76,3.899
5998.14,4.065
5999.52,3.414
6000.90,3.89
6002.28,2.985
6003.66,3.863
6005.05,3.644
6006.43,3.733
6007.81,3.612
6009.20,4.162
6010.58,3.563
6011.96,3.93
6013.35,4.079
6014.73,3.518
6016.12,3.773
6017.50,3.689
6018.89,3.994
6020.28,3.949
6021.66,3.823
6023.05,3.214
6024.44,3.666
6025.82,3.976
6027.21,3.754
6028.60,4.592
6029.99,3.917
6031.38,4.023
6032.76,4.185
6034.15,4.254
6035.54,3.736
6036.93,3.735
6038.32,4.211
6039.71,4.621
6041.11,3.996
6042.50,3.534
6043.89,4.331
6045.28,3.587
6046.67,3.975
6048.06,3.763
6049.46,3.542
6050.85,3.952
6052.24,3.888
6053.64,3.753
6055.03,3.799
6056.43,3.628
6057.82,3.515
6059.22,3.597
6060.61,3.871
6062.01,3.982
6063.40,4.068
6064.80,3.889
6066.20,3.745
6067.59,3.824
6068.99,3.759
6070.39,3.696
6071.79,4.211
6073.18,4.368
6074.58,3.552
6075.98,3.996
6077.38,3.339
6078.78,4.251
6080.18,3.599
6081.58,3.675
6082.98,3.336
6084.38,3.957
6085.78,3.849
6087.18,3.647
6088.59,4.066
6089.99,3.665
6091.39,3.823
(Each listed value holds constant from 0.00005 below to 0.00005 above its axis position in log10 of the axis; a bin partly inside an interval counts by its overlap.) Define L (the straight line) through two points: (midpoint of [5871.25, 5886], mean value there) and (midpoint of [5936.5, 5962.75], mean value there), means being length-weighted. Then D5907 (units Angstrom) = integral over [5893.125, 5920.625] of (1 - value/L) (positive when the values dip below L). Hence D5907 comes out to 0.89 Angstrom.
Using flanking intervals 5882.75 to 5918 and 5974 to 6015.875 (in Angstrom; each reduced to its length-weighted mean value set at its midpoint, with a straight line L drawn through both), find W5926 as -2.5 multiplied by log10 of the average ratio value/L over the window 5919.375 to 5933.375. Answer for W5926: -0.10 mag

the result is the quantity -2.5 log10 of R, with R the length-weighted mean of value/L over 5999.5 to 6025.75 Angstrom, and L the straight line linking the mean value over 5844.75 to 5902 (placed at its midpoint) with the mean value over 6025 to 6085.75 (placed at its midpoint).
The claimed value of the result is 0.031 mag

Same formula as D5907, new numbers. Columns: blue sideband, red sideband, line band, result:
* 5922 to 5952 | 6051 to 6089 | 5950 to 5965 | 0.1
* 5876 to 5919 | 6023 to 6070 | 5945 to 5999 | -2.1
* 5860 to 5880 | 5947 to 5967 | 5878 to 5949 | 2.4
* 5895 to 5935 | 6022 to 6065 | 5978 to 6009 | 0.4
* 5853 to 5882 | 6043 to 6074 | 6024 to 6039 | -0.6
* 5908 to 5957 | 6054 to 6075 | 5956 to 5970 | -0.4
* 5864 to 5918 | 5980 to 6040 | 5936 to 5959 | -0.4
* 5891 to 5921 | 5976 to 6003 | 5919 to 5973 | -2.3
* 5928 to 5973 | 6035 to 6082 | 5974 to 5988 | 0.0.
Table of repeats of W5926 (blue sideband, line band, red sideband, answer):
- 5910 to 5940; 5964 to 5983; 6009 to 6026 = 0.00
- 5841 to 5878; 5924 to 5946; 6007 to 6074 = 0.01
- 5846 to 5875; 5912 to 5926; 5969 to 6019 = 0.03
